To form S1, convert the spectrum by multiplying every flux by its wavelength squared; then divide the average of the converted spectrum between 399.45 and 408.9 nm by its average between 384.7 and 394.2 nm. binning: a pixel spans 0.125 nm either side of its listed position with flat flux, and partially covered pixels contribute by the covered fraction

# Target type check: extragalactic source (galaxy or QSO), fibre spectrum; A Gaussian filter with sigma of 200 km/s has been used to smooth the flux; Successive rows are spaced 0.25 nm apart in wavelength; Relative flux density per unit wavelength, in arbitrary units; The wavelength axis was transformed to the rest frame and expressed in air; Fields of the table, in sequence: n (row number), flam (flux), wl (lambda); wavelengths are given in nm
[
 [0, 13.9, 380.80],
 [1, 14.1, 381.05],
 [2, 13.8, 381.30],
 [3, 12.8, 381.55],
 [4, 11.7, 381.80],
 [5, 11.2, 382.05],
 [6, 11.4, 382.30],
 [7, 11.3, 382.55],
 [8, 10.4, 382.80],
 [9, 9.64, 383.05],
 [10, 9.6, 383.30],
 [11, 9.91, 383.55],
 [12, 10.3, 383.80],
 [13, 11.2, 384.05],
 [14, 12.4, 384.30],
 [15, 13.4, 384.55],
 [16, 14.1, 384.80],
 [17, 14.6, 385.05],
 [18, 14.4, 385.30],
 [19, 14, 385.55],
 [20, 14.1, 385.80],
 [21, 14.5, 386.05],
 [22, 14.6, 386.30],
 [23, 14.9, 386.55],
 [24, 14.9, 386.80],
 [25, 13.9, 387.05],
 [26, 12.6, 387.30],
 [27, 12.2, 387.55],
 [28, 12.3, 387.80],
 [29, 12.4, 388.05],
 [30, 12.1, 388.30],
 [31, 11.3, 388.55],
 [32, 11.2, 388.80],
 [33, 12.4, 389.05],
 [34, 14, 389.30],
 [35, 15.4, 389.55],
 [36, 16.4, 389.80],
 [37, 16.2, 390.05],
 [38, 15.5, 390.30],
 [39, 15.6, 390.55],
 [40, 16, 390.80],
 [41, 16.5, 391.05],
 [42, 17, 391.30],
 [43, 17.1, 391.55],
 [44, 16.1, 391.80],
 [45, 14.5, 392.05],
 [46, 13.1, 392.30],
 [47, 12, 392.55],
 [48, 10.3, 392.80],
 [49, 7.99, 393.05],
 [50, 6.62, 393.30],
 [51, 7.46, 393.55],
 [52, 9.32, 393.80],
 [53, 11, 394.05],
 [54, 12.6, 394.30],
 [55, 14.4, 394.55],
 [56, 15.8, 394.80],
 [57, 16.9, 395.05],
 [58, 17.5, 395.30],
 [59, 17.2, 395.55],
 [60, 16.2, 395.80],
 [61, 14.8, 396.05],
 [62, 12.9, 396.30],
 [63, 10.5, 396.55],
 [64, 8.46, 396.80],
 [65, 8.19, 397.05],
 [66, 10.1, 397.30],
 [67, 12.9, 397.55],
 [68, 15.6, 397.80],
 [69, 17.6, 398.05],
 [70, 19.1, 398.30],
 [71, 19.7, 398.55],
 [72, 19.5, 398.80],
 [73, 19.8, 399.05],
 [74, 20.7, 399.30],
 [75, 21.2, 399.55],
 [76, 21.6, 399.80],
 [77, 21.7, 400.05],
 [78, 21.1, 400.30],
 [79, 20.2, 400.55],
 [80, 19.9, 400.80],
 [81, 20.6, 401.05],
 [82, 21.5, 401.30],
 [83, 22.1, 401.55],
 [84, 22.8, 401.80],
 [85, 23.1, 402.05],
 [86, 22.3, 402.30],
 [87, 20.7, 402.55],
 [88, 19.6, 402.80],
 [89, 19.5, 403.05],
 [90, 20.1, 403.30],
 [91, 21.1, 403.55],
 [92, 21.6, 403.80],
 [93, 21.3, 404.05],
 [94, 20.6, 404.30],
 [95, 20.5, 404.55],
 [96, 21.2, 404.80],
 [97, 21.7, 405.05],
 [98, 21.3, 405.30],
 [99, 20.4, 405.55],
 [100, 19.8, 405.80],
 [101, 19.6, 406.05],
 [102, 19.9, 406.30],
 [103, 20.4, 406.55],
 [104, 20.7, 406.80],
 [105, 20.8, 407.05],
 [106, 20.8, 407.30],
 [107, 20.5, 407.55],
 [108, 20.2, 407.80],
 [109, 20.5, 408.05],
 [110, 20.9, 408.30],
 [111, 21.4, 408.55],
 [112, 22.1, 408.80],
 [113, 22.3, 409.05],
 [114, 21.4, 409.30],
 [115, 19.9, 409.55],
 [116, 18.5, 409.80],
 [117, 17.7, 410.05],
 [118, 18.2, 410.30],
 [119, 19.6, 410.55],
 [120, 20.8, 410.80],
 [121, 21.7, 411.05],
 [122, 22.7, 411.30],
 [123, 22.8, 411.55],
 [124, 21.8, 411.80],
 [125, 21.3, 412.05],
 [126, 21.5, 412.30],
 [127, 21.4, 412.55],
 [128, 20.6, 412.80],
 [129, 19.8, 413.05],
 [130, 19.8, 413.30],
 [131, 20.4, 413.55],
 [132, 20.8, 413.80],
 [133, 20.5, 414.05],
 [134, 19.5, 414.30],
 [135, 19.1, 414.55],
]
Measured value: 1.7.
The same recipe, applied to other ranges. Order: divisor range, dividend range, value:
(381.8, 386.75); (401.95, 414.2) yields 1.88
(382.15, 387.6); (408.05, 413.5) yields 1.87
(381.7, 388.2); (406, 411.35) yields 1.84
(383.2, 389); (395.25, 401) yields 1.40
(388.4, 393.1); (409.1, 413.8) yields 1.60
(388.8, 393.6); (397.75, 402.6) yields 1.57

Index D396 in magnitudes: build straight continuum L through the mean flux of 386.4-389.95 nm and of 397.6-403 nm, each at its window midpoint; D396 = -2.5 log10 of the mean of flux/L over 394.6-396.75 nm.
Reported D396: 0.18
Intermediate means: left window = 13.3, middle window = 15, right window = 20.4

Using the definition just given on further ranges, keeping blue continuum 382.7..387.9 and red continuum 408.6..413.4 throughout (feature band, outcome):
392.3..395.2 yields 0.33 mag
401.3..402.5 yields -0.24 mag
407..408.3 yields -0.05 mag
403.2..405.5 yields -0.13 mag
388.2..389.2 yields 0.17 mag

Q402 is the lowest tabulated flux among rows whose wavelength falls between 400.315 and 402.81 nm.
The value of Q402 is 19.6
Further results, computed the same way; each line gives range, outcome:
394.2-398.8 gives 8.19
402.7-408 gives 19.5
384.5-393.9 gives 6.62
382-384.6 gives 9.6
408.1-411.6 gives 17.7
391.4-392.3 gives 13.1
